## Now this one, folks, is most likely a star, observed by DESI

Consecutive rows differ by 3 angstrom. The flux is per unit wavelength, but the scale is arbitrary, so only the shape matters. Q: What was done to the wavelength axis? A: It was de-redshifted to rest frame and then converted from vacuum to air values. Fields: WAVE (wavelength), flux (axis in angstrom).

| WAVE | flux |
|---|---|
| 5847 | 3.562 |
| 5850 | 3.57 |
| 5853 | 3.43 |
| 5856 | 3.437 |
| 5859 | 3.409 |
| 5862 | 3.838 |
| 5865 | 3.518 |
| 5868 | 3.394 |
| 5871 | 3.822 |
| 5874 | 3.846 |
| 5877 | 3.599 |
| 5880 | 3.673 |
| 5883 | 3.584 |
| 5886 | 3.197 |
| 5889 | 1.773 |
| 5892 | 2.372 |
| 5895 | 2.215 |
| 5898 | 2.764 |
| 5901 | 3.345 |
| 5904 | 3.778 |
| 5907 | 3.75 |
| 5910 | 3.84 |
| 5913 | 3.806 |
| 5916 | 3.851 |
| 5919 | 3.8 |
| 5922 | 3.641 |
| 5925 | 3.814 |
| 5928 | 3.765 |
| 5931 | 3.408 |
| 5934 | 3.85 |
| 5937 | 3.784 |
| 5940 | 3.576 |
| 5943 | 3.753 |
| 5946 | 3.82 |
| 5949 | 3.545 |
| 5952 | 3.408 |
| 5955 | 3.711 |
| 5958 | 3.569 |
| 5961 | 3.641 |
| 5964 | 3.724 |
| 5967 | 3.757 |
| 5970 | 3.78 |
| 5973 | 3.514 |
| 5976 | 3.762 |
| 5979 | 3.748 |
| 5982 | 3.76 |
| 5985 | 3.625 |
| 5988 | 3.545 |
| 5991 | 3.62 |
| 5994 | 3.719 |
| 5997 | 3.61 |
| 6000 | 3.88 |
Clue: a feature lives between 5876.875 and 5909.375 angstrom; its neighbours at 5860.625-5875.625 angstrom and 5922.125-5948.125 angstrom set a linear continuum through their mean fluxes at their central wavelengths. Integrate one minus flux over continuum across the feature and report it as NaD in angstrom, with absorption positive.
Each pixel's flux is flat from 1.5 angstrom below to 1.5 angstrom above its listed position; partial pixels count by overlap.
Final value 5.3 angstrom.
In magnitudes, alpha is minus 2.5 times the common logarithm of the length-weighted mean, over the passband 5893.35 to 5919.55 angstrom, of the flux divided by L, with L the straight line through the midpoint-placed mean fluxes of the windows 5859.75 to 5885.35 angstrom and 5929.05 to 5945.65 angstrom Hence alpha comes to 0.07 mag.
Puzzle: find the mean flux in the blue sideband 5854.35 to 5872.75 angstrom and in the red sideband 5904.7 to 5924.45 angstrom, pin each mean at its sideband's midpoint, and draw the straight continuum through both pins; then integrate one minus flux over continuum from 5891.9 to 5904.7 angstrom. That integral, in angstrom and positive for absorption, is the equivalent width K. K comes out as 2.8 angstrom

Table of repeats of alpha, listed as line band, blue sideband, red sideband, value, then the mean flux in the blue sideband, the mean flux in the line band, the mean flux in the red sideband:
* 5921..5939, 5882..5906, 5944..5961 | -0.12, 2.88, 3.71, 3.62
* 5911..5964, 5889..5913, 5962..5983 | -0.09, 3.11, 3.69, 3.72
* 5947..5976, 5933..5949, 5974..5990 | 0.02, 3.73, 3.64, 3.68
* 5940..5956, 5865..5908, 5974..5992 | -0.04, 3.23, 3.64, 3.67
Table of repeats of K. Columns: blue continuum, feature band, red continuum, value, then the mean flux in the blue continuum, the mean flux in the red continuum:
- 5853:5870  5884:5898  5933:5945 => 4.4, 3.52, 3.74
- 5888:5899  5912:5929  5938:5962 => -5.0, 2.28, 3.63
